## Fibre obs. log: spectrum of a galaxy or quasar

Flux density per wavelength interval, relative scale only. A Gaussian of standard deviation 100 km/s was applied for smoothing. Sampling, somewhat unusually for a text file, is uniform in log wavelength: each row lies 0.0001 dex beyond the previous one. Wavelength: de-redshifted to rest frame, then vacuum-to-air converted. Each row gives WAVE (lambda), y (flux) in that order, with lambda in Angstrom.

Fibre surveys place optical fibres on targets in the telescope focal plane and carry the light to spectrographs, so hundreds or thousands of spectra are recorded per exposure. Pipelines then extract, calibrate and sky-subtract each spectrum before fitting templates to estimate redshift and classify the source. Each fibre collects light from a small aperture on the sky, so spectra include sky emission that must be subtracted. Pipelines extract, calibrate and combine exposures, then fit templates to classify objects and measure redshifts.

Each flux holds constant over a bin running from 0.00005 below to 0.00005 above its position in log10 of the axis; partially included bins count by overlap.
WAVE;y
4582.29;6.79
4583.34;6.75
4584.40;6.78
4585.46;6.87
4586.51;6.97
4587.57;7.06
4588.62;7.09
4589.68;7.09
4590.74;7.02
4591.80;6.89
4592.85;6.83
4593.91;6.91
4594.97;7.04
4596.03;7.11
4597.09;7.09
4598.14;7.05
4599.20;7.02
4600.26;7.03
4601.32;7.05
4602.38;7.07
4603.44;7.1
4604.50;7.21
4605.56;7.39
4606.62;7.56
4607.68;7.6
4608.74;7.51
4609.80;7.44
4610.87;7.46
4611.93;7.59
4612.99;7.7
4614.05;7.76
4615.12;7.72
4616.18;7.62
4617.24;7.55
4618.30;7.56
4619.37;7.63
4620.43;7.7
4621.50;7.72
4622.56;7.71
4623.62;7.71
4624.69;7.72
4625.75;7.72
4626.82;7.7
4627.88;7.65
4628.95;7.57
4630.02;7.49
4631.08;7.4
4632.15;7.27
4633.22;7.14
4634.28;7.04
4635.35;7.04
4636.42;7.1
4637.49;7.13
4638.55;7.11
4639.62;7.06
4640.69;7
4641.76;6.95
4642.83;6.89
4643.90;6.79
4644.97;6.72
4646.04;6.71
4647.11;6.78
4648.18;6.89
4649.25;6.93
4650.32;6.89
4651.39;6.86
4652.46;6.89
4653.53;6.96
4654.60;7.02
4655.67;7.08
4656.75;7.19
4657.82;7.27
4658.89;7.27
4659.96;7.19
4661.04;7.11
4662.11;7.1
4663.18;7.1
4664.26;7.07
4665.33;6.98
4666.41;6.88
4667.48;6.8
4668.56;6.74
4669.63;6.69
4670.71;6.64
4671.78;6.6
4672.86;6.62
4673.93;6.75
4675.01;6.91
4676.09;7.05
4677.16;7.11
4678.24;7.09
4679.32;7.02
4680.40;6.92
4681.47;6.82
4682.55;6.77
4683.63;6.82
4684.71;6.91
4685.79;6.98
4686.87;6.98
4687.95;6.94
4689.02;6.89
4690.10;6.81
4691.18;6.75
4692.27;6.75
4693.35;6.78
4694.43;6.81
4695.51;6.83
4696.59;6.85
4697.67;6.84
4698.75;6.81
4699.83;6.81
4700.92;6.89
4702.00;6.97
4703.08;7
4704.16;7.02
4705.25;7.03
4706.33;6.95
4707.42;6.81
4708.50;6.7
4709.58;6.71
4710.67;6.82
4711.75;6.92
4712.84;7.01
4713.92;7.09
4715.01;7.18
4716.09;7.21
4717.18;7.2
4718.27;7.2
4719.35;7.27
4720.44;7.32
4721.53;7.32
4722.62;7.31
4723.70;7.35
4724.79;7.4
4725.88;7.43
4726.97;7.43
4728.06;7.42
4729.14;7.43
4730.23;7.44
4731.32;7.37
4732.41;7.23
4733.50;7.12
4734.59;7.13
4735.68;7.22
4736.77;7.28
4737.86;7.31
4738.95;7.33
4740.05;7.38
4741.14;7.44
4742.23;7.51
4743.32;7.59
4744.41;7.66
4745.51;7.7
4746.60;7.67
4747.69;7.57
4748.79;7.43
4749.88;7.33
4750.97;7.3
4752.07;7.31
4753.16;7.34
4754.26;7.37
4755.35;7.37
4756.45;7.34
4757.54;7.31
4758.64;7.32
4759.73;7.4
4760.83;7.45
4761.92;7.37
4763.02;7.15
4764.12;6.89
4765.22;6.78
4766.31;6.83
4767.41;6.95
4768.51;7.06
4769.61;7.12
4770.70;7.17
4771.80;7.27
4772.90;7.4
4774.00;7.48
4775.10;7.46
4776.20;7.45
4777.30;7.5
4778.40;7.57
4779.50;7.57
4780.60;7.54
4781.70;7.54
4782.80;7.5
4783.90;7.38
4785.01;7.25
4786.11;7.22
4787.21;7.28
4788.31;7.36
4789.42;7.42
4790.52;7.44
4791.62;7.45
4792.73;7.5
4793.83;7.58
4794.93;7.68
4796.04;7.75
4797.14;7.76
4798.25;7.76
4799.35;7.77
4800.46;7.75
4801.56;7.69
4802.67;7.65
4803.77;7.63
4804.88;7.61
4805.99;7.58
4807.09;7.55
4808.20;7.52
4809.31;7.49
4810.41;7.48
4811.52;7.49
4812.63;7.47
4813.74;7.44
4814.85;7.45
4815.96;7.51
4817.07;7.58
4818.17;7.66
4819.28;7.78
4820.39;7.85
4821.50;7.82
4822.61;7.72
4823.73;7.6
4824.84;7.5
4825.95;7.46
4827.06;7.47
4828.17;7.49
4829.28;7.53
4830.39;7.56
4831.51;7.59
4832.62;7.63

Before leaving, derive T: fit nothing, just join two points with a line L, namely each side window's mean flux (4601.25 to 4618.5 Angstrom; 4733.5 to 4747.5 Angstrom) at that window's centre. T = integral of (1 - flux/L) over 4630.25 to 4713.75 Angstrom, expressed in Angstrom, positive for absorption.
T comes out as 5.8 Angstrom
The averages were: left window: 7.47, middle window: 6.93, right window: 7.43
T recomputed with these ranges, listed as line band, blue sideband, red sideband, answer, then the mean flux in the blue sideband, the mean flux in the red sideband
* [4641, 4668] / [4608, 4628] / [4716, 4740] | 2.0 Angstrom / 7.64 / 7.31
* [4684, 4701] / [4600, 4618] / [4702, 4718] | 0.5 Angstrom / 7.44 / 6.98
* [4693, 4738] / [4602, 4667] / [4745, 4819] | 1.6 Angstrom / 7.26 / 7.43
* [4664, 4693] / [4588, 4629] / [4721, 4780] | 2.0 Angstrom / 7.38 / 7.34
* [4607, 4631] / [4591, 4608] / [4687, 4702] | -1.9 Angstrom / 7.12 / 6.84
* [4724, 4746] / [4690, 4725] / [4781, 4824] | -0.7 Angstrom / 6.99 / 7.56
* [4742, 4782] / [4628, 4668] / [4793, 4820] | 0.6 Angstrom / 7.05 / 7.61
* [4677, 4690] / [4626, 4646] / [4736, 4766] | 0.6 Angstrom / 7.16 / 7.36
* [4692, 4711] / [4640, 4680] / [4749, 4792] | 0.6 Angstrom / 6.93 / 7.32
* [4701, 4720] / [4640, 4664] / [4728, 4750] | 0.7 Angstrom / 6.98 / 7.41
